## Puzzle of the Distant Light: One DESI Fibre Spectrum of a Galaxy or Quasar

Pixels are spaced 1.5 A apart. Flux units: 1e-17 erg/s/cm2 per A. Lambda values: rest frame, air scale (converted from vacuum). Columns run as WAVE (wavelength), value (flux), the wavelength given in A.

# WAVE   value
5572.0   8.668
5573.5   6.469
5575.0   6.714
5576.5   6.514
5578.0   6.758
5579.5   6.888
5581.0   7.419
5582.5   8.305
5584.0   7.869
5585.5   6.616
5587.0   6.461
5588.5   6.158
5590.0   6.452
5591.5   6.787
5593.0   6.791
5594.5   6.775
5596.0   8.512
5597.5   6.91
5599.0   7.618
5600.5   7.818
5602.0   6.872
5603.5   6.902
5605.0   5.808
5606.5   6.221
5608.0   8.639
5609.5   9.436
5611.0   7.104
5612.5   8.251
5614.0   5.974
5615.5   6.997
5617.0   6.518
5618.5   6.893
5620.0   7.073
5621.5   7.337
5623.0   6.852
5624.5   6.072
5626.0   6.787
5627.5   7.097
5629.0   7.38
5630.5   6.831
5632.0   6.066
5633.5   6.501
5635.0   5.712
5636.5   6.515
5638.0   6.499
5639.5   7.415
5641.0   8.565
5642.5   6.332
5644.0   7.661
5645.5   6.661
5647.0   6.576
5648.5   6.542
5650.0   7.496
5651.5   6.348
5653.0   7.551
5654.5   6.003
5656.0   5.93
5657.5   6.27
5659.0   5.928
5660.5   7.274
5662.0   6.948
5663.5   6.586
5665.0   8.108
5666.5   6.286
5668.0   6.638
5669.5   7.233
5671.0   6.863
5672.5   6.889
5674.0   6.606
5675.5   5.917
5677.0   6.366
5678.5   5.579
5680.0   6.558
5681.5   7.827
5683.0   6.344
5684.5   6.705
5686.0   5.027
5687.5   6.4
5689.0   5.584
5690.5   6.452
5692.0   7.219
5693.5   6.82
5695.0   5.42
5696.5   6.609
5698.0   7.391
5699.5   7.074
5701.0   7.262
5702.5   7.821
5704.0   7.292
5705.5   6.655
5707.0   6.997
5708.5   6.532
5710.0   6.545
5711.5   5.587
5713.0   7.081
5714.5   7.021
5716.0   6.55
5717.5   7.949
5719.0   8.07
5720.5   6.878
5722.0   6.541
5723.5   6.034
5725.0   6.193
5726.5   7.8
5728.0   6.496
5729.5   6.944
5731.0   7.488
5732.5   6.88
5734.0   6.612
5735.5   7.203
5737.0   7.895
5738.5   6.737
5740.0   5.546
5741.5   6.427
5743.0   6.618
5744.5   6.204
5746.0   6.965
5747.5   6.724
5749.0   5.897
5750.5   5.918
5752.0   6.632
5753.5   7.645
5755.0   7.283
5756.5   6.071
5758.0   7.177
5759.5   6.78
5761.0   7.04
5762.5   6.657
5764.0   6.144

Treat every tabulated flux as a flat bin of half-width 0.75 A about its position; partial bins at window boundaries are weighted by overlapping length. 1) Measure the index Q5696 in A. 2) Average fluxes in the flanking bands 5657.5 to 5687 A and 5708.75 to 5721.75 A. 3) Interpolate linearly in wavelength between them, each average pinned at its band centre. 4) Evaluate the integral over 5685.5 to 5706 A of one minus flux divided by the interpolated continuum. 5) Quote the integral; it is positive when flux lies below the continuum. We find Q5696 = 0.4 A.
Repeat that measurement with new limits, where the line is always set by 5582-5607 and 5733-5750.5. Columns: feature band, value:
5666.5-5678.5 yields 0.40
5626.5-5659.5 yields 0.63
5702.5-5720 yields -0.78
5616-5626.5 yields 0.18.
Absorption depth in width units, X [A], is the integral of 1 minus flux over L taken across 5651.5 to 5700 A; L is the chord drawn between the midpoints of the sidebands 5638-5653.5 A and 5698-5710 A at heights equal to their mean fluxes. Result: 3.48 A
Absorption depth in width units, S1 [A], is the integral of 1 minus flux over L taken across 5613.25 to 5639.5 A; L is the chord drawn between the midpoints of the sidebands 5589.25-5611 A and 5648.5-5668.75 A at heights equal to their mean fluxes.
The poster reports 1.2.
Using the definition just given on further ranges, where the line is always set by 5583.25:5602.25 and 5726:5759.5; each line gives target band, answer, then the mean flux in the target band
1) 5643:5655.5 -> 0.2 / 6.83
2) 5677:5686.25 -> 0.6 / 6.41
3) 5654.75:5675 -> 0.6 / 6.71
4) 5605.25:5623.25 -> -0.6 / 7.25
